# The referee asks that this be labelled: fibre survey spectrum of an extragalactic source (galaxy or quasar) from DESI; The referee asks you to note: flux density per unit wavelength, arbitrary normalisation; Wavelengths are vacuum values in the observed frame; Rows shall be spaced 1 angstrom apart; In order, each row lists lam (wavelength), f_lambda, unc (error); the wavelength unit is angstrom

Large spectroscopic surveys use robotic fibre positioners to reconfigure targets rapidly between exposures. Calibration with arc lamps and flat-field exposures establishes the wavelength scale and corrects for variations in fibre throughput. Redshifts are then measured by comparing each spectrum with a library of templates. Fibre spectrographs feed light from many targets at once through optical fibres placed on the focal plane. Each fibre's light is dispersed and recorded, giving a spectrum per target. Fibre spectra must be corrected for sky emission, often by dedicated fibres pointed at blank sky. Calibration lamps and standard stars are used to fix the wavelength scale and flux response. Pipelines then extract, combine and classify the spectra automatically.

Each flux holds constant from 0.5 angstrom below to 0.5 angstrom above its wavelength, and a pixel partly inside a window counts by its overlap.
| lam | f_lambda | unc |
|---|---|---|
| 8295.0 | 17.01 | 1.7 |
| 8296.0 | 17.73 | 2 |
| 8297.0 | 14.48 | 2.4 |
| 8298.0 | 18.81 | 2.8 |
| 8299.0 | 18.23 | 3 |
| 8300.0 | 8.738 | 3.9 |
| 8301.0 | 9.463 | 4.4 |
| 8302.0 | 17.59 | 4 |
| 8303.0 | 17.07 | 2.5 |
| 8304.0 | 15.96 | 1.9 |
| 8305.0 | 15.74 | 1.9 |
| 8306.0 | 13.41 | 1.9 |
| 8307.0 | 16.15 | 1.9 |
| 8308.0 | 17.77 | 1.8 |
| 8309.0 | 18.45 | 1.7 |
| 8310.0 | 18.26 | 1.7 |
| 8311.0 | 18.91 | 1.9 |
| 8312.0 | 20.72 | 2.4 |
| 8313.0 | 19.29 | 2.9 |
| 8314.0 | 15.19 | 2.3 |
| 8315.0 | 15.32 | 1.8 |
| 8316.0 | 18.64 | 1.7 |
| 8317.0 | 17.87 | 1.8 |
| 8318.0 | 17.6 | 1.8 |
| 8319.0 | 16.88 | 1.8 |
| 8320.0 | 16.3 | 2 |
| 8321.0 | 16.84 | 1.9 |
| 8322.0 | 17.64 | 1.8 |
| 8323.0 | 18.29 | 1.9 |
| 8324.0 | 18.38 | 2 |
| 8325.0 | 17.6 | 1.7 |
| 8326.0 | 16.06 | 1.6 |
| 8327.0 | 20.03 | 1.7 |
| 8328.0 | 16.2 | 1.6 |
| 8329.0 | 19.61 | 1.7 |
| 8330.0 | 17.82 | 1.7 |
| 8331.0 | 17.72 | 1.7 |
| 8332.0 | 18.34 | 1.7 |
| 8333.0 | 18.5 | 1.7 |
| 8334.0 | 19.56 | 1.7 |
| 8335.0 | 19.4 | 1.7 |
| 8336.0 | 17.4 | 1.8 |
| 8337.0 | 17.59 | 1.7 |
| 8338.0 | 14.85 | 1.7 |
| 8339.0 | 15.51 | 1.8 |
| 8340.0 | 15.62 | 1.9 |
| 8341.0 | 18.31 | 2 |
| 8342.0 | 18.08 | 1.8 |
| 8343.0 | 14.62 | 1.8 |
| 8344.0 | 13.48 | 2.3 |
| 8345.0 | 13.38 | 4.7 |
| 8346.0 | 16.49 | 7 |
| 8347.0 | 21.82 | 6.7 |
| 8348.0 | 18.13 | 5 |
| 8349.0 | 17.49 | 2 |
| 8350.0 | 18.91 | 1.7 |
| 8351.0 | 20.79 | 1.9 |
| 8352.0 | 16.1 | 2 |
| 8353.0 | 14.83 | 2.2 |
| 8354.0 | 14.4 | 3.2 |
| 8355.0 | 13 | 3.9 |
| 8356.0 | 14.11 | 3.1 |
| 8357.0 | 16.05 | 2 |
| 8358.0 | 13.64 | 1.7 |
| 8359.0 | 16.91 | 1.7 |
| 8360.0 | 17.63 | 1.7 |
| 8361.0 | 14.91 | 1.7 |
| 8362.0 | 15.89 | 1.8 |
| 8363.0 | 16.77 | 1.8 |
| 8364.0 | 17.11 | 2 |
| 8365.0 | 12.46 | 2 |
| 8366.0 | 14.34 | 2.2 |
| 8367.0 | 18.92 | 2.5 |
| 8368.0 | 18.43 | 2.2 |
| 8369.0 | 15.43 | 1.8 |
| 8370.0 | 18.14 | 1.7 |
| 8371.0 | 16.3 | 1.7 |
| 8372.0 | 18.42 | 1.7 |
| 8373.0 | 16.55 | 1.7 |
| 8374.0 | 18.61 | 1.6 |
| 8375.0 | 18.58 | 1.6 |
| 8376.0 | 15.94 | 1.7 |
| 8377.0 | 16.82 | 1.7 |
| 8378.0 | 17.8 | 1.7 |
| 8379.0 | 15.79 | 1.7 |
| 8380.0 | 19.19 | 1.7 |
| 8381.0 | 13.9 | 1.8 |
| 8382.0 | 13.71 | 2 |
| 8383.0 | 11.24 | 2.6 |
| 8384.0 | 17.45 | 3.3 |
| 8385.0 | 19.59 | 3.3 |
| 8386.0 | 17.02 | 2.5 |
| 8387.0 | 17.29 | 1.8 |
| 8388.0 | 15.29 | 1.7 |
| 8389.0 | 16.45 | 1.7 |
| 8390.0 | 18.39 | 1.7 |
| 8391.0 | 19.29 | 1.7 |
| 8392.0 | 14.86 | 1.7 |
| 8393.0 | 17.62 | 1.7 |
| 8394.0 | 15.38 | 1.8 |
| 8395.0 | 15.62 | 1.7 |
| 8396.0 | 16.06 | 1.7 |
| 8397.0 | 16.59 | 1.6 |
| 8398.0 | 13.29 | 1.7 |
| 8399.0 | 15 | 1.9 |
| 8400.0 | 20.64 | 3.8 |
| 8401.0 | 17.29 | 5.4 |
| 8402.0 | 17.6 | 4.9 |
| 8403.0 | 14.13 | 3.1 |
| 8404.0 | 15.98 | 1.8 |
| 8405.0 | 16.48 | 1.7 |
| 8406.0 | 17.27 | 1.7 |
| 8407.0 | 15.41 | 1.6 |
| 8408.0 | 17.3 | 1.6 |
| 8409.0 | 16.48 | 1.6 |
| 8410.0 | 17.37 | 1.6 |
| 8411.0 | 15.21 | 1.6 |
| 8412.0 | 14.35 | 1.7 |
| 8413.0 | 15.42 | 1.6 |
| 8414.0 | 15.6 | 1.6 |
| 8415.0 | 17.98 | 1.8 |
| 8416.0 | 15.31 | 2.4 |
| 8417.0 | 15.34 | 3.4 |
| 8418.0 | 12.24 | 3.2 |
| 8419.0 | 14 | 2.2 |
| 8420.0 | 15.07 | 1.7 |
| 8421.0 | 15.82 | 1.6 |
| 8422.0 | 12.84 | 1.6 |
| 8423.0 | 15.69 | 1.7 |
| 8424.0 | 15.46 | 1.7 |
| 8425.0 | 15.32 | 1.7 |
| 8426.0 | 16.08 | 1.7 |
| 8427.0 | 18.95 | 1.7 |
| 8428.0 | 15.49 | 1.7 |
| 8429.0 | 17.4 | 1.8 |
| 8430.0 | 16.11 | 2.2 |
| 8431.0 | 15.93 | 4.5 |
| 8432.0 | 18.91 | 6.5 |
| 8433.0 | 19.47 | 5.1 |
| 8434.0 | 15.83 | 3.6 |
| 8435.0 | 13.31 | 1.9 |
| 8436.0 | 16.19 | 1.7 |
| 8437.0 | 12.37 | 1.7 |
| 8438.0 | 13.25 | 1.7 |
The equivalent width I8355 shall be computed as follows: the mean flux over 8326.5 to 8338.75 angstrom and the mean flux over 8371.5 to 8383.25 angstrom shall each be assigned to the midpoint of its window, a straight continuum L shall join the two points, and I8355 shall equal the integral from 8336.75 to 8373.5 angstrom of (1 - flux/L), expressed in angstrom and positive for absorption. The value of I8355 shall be 1.9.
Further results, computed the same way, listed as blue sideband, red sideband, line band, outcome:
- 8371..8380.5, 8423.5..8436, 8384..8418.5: 1.4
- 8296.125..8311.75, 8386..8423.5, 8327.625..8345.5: -1.1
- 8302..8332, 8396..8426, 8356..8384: 0.4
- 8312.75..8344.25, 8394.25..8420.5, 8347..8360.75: 0.3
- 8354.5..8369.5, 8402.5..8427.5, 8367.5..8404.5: -2.3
